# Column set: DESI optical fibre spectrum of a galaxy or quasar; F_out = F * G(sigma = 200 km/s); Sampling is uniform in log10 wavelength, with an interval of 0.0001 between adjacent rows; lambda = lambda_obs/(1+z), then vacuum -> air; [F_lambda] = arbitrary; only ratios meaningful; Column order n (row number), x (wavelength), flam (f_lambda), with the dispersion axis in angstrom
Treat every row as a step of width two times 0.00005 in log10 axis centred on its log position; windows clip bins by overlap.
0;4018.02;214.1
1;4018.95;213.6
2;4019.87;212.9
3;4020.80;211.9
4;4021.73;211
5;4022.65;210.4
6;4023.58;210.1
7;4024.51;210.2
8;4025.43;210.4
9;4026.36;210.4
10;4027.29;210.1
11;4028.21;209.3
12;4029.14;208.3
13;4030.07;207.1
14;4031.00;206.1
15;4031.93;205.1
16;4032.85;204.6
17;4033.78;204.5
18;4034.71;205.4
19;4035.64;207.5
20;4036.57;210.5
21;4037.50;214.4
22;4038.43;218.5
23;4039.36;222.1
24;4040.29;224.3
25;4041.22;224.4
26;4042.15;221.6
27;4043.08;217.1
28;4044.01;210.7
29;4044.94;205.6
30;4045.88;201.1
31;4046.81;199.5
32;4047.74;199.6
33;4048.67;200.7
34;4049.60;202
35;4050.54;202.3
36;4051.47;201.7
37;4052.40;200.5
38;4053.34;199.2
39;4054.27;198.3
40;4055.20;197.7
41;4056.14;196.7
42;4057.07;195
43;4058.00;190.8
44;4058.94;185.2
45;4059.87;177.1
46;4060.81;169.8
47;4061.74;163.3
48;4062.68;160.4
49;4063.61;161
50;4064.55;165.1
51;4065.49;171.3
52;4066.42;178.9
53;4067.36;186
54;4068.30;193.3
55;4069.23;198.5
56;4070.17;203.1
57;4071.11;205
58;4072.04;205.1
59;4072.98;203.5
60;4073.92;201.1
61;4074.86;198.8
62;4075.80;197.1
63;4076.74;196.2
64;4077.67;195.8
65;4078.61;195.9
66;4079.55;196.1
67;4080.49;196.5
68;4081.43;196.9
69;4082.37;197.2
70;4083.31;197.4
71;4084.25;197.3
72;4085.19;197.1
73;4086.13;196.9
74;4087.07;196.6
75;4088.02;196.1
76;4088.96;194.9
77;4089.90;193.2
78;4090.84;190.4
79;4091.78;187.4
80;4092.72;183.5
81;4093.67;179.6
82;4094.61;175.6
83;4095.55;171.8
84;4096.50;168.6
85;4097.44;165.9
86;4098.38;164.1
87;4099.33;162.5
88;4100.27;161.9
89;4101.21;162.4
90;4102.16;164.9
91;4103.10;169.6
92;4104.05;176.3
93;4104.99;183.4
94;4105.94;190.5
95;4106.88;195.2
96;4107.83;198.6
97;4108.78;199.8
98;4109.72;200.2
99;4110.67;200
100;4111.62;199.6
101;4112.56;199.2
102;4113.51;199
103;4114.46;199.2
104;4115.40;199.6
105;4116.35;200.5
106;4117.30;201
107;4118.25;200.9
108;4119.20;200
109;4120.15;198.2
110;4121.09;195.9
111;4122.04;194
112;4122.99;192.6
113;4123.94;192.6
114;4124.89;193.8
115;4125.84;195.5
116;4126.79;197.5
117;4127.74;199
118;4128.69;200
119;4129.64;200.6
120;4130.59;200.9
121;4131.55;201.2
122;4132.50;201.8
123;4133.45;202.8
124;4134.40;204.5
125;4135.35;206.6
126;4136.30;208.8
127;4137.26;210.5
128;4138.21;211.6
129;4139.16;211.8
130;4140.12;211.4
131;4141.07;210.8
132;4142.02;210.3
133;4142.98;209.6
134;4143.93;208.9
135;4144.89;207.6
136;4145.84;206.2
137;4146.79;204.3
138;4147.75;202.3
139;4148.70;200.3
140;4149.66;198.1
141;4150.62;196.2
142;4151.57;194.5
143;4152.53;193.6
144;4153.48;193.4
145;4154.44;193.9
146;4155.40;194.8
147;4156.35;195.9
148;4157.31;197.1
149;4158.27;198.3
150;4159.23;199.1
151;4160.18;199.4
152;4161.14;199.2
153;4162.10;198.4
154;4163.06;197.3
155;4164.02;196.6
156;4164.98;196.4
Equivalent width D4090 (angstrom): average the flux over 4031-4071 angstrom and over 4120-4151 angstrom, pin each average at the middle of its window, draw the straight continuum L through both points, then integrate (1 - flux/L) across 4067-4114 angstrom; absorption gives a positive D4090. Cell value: 2.4 angstrom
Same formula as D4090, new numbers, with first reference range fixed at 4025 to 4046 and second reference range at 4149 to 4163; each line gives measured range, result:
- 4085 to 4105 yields 2.47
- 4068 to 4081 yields 0.47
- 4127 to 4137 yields -0.16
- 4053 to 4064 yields 1.36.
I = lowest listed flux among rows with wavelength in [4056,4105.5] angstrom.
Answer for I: 160.4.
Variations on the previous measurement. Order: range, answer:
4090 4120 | 161.9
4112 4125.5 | 192.6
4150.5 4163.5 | 193.4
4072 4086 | 195.8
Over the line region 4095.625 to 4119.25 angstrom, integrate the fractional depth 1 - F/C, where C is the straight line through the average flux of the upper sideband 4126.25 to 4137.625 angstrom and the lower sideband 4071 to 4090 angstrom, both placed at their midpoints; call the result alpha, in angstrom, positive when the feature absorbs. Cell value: 1.7 angstrom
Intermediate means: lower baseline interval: 198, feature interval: 186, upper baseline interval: 203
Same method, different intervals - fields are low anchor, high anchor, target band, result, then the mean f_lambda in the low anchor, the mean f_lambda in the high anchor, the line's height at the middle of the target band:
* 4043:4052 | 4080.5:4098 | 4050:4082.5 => 0.9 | 203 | 188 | 197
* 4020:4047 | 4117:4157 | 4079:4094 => 0.9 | 211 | 201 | 206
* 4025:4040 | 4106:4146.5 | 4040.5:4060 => 0.6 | 210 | 202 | 208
